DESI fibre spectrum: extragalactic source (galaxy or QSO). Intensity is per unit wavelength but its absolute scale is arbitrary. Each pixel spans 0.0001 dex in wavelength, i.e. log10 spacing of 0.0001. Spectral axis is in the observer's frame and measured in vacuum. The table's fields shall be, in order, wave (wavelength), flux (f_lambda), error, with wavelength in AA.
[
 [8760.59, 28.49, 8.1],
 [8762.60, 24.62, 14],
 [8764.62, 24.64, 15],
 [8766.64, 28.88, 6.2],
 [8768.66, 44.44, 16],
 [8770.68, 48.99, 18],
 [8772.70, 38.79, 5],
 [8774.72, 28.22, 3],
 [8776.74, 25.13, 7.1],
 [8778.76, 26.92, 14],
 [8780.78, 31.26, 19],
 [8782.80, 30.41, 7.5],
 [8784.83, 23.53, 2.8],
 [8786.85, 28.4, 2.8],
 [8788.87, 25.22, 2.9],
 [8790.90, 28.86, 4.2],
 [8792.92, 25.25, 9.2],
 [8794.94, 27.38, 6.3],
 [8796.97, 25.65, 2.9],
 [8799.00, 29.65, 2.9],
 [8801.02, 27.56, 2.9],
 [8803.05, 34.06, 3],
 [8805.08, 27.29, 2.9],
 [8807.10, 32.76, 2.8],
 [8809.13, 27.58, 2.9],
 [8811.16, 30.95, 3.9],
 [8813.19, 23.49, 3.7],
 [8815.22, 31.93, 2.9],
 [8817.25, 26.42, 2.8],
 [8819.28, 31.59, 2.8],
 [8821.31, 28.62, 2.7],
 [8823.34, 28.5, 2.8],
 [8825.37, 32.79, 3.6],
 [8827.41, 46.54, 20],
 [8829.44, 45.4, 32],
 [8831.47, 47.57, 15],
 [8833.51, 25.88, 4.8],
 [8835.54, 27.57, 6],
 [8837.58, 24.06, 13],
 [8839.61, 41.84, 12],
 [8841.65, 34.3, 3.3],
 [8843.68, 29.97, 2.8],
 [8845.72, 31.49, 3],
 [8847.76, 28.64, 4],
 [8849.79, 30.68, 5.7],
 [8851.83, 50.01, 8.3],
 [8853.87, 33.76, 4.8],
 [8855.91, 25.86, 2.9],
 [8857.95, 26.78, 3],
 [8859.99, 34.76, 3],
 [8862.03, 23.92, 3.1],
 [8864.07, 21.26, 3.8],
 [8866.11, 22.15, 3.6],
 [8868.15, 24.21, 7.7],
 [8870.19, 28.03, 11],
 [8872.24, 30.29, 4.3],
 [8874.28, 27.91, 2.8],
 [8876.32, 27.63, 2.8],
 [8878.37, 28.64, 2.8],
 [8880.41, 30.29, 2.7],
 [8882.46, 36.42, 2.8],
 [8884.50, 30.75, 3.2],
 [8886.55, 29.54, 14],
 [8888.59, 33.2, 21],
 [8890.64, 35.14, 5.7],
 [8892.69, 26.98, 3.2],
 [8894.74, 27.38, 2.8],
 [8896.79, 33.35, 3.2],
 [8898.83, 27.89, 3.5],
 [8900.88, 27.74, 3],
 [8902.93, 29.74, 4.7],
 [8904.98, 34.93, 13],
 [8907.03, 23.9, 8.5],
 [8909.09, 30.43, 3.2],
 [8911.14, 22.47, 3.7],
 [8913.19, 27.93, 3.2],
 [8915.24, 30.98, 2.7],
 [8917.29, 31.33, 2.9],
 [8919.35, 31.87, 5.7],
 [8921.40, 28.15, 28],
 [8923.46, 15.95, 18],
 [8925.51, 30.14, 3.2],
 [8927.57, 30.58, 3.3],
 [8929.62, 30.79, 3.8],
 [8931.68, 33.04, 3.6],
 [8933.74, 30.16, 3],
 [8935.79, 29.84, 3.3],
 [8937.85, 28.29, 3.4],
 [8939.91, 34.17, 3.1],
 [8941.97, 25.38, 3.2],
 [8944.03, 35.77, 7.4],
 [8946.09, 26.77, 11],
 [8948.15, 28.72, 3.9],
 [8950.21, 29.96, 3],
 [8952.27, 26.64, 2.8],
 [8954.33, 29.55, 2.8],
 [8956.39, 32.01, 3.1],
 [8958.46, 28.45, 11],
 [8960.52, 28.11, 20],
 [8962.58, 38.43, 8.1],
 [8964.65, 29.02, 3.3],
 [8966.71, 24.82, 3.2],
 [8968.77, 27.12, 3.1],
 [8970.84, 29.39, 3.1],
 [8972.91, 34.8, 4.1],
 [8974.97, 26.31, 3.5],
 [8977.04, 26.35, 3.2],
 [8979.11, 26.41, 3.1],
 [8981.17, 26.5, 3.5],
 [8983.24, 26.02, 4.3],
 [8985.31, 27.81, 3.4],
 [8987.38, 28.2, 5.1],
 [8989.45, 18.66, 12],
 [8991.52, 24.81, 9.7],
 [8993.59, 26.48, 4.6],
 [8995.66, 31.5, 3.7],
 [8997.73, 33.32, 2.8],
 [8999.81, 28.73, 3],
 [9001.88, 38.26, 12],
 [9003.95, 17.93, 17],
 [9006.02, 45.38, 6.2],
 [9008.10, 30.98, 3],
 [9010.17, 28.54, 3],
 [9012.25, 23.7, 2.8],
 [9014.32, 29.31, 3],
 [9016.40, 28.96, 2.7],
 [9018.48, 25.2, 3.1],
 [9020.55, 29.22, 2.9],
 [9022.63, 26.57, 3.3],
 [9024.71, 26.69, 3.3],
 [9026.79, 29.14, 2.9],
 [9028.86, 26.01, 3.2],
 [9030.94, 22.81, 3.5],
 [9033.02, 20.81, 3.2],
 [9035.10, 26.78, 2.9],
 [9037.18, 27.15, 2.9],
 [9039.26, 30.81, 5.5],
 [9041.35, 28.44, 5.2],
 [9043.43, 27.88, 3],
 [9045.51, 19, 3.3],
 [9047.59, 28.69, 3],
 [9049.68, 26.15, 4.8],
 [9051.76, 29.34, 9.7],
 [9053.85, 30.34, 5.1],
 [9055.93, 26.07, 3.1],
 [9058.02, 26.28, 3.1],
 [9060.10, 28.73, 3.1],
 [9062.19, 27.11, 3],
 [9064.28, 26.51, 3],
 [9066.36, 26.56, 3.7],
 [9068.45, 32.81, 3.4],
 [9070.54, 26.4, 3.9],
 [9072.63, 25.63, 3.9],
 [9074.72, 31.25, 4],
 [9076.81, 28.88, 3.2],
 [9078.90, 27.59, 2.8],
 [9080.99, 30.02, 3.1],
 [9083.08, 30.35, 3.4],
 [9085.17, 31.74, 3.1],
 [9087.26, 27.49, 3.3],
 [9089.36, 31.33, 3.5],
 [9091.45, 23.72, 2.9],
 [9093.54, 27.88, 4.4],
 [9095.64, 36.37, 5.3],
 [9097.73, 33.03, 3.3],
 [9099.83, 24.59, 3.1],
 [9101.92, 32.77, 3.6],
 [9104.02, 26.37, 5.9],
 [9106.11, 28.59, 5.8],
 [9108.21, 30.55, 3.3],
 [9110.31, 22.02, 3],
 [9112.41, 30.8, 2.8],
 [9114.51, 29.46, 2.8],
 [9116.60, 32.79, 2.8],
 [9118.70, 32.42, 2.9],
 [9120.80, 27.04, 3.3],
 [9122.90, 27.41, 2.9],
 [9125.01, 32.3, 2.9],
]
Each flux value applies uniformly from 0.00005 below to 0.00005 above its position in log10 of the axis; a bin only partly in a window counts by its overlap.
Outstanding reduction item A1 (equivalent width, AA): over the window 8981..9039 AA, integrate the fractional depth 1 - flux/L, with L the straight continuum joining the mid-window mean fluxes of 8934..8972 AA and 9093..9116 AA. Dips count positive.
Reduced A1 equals 3.50 AA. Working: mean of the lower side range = 29.6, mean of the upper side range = 29.4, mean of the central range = 27.8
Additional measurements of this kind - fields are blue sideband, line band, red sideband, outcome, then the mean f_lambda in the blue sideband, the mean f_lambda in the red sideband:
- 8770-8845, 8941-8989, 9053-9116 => 1.7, 31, 28.7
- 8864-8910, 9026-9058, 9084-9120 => 3.1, 29.2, 29.5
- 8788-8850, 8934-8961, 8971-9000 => -1.1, 31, 27.6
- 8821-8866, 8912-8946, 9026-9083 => 1.0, 32.6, 27.4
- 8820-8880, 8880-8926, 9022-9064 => 1.1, 31.3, 26.7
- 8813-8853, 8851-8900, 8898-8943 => 2.4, 33.6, 28.9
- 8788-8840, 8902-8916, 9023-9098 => 0.5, 30.8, 27.9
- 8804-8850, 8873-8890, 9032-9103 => 0.3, 32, 28.2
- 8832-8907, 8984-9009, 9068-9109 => 0.3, 30.1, 29.3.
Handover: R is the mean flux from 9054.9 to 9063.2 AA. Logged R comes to 27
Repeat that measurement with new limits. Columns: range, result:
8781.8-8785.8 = 26.9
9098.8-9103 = 28.7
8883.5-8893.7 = 31.1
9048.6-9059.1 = 27.6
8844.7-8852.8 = 35.1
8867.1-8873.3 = 27.5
